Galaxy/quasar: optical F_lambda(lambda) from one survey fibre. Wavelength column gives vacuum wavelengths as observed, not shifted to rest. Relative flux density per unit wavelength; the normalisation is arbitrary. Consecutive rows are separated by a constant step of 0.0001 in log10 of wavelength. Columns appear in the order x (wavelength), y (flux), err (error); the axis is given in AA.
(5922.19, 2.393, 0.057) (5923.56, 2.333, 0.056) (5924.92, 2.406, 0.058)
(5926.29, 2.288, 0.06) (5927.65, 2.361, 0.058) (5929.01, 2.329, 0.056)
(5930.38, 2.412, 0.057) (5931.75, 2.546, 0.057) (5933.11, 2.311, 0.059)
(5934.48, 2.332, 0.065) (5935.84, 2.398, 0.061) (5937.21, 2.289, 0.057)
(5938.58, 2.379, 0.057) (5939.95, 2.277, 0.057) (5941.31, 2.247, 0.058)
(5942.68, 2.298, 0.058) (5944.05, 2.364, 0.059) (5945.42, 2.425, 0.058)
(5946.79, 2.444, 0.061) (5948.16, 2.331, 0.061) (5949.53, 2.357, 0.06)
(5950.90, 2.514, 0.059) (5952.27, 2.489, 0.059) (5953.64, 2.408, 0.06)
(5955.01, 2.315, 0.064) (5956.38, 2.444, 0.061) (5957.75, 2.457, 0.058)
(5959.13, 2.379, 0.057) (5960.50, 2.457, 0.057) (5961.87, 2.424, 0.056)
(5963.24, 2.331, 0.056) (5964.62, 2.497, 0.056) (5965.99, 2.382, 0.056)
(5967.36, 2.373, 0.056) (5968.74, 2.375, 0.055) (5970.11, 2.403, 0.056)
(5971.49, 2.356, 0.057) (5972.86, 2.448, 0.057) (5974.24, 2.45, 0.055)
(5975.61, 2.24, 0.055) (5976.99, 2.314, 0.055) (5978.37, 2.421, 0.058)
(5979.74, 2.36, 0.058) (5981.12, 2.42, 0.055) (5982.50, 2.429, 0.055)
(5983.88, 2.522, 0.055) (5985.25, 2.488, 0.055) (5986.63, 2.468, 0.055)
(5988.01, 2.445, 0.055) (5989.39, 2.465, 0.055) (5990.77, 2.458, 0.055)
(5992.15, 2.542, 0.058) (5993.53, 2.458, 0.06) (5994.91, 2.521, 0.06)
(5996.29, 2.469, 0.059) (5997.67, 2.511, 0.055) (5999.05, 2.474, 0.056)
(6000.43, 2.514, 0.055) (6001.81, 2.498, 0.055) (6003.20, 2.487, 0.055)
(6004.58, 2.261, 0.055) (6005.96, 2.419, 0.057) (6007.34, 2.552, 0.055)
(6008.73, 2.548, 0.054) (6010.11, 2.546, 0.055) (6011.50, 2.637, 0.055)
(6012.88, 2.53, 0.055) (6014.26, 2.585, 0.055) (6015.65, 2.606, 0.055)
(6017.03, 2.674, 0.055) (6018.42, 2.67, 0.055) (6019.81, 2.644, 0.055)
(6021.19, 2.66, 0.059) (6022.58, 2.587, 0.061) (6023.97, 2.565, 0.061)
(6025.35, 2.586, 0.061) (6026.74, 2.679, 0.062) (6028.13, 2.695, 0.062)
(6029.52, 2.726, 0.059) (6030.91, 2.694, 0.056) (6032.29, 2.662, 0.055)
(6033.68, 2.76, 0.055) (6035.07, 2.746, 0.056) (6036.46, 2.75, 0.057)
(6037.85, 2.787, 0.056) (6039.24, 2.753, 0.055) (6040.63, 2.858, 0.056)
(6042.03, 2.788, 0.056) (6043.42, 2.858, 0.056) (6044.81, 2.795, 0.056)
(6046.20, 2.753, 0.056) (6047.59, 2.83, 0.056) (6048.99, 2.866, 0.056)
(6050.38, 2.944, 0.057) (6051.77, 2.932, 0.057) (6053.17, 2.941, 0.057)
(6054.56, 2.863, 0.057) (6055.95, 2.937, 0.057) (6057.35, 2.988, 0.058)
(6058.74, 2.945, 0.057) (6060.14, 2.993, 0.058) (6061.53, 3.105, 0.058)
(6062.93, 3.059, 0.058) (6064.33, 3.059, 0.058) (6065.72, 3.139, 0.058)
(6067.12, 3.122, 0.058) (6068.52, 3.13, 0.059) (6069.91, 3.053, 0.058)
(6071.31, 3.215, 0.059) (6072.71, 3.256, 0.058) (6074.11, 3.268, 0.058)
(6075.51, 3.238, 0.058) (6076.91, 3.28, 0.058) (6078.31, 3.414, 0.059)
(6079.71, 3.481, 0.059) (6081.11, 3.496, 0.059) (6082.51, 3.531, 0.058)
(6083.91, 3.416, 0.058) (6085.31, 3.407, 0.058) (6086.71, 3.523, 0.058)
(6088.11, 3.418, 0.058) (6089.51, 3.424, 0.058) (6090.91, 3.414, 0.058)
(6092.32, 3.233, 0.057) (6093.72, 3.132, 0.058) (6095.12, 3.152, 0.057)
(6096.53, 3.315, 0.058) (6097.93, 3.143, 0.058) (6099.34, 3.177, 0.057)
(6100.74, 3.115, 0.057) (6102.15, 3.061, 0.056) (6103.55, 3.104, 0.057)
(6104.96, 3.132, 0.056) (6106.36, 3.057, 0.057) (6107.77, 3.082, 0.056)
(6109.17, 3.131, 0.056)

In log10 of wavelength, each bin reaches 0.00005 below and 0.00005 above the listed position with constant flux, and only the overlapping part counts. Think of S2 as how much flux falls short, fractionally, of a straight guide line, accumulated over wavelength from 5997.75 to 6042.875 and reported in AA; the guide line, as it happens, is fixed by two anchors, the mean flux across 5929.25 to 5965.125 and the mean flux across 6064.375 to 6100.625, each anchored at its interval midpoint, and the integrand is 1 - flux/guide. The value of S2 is 3.96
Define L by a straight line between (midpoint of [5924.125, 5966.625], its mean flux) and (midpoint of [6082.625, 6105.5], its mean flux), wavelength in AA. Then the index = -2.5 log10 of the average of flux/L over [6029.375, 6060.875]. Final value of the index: 0.053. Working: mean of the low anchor 2.38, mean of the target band 2.84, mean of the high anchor 3.27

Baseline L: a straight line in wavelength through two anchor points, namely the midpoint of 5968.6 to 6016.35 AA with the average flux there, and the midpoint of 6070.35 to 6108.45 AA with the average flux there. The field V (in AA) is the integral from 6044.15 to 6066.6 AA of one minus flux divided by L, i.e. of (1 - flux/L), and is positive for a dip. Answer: 0.3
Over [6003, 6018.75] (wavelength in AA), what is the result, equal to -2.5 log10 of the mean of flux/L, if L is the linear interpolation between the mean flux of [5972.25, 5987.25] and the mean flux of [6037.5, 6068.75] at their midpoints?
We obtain 0.04 mag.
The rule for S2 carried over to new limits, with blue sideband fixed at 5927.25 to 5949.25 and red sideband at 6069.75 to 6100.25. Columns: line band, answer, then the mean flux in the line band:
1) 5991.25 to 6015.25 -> 2.4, 2.5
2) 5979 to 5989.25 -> 0.8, 2.45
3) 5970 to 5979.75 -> 0.8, 2.37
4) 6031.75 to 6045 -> 1.0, 2.78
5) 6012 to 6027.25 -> 1.5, 2.62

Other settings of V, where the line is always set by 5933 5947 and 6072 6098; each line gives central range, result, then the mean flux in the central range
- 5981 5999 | 1.4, 2.48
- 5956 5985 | 1.7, 2.4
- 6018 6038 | 1.9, 2.68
